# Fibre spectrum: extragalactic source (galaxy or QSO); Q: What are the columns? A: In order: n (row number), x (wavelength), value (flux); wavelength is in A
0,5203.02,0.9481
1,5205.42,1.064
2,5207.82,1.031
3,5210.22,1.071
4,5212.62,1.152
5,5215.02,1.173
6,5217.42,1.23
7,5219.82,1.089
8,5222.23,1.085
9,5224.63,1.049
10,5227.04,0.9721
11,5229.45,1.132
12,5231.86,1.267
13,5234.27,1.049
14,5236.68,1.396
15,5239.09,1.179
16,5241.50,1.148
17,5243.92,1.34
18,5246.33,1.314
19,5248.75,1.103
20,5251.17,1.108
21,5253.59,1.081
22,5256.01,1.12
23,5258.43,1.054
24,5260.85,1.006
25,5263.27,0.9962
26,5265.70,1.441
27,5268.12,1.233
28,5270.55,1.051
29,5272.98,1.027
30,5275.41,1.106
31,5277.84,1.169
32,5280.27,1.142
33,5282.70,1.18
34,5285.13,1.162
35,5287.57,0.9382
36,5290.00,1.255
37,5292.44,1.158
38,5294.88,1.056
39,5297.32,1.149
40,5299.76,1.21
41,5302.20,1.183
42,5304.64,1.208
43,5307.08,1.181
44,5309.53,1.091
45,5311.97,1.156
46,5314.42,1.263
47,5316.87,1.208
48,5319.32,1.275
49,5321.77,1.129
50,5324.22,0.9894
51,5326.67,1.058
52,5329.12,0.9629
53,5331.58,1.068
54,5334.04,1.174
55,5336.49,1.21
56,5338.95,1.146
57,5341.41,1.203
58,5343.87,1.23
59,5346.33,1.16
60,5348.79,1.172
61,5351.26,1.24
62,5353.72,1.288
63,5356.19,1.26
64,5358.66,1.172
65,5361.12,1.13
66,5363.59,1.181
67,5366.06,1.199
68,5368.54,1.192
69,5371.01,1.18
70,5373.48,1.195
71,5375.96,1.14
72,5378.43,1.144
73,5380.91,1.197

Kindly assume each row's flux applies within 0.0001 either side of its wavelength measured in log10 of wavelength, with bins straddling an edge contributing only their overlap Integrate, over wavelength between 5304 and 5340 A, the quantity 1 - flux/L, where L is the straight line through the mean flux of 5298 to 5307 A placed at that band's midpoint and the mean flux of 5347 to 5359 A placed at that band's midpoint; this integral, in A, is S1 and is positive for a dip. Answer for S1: 2.0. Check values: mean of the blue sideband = 1.2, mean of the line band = 1.14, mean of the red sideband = 1.23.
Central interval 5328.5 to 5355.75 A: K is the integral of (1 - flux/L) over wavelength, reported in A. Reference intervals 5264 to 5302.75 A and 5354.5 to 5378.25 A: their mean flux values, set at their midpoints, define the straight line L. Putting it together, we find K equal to 0.0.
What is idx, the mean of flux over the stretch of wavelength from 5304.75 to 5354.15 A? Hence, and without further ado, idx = 1.16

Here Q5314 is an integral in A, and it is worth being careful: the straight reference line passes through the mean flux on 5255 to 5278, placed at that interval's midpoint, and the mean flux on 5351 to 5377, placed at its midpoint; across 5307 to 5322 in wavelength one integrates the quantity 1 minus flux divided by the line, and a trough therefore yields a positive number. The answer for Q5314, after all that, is -0.43 A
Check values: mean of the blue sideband 1.12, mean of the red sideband 1.2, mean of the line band 1.19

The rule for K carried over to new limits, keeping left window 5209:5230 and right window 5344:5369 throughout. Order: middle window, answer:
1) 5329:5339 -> 0.5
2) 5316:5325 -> 0.1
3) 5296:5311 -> -0.1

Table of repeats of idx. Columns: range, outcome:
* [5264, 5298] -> 1.15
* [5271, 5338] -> 1.14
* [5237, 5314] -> 1.15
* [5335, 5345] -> 1.2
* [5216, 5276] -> 1.14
